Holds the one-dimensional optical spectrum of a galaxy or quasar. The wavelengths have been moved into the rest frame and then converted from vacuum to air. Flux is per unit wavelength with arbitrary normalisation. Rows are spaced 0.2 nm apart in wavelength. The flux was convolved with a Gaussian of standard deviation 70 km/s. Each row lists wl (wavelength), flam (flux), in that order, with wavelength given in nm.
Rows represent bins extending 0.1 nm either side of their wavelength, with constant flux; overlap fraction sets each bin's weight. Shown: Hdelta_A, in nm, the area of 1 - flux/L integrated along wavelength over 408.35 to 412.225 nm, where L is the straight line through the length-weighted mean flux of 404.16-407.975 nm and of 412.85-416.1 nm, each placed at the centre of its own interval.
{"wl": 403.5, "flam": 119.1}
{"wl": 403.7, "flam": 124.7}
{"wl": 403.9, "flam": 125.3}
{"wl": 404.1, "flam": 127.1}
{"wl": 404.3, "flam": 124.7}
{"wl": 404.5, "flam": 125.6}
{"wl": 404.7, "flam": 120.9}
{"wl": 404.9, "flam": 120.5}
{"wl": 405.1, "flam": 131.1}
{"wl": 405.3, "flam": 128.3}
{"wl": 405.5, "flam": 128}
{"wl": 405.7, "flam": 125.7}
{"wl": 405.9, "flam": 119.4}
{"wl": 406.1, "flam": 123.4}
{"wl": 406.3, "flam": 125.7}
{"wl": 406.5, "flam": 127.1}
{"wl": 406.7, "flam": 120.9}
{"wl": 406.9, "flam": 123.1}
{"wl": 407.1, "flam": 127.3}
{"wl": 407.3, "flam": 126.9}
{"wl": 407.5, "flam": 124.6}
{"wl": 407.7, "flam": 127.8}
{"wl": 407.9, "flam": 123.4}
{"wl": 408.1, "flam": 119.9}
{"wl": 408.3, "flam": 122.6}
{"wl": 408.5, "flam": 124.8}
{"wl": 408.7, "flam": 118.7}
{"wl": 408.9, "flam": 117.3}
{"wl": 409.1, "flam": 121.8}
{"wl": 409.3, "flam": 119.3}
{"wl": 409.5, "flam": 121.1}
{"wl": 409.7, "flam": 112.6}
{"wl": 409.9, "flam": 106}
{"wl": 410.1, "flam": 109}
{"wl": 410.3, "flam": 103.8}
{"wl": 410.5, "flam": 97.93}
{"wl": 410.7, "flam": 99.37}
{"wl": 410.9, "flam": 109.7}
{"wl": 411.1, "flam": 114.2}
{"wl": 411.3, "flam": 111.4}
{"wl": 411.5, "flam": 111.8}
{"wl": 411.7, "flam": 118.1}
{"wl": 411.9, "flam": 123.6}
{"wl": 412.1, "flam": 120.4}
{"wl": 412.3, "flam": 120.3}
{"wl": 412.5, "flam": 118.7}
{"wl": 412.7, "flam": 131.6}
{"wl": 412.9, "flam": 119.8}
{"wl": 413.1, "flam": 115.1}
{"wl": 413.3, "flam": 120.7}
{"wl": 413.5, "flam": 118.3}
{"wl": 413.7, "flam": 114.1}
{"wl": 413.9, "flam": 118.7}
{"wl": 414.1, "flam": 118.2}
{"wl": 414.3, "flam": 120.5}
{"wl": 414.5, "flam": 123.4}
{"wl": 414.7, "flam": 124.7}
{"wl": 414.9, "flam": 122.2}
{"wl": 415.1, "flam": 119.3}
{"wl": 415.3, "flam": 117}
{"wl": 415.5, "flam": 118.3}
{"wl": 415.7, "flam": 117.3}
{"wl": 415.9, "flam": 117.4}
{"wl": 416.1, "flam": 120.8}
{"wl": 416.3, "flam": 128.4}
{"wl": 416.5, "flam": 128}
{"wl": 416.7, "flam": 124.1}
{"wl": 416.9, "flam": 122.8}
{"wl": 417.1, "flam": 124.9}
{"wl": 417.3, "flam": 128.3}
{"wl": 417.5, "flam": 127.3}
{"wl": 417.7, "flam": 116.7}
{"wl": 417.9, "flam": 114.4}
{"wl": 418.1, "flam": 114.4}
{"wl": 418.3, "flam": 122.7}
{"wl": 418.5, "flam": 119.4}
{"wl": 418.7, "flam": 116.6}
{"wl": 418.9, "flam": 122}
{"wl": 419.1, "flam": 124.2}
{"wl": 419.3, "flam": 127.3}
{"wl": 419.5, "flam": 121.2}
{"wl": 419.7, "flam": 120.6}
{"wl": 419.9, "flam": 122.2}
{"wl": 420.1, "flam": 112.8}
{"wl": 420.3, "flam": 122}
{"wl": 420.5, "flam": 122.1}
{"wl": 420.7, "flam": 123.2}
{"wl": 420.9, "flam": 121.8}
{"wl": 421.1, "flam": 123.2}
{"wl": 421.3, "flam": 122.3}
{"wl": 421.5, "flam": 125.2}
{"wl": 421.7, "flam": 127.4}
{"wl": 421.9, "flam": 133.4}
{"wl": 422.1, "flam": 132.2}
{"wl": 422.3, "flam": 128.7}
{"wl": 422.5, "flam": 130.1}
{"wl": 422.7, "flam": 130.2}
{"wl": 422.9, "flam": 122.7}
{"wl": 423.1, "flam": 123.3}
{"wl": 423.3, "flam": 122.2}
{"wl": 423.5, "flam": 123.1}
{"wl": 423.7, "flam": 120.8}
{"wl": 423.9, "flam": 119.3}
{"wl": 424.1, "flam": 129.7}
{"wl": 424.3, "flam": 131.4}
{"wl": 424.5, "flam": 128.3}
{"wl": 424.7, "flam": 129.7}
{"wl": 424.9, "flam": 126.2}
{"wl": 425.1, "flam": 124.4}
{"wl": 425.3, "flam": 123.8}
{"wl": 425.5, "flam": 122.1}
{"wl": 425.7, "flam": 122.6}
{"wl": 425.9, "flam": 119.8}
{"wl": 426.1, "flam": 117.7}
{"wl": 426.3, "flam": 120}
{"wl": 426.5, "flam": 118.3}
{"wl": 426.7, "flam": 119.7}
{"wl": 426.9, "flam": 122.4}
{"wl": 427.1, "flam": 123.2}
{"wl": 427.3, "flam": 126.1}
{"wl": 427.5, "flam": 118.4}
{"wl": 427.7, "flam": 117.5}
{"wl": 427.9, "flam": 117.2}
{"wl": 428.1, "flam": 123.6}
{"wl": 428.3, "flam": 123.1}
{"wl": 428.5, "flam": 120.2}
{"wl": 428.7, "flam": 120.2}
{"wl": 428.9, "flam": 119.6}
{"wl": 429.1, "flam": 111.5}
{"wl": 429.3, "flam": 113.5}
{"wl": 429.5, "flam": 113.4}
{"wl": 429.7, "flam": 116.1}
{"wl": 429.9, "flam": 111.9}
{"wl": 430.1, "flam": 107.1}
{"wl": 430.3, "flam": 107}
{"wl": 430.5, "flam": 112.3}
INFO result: 0.26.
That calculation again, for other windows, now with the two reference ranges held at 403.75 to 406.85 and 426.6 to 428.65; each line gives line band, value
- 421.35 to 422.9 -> -0.09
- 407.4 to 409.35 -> 0.04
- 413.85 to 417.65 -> 0.03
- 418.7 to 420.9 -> 0.02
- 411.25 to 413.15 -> 0.07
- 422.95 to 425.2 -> -0.07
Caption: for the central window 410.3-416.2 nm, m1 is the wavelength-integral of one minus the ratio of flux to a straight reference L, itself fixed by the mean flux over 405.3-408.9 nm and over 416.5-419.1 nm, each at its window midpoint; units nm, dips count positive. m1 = 0.26 nm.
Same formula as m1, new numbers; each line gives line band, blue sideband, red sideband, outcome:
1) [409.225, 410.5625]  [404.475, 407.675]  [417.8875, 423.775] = 0.15 nm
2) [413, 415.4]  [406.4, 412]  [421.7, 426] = 0.02 nm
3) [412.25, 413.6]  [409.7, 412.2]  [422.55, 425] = -0.09 nm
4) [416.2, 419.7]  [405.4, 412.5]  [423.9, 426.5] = -0.02 nm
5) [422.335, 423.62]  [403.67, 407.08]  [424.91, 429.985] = -0.05 nm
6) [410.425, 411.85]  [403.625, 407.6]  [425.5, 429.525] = 0.16 nm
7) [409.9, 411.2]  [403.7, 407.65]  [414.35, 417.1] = 0.19 nm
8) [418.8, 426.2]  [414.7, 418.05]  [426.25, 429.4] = -0.23 nm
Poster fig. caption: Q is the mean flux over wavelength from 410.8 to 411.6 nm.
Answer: 112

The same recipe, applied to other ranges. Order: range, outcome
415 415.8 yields 118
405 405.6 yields 129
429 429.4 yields 112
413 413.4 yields 118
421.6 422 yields 130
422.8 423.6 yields 123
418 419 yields 119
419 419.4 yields 126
